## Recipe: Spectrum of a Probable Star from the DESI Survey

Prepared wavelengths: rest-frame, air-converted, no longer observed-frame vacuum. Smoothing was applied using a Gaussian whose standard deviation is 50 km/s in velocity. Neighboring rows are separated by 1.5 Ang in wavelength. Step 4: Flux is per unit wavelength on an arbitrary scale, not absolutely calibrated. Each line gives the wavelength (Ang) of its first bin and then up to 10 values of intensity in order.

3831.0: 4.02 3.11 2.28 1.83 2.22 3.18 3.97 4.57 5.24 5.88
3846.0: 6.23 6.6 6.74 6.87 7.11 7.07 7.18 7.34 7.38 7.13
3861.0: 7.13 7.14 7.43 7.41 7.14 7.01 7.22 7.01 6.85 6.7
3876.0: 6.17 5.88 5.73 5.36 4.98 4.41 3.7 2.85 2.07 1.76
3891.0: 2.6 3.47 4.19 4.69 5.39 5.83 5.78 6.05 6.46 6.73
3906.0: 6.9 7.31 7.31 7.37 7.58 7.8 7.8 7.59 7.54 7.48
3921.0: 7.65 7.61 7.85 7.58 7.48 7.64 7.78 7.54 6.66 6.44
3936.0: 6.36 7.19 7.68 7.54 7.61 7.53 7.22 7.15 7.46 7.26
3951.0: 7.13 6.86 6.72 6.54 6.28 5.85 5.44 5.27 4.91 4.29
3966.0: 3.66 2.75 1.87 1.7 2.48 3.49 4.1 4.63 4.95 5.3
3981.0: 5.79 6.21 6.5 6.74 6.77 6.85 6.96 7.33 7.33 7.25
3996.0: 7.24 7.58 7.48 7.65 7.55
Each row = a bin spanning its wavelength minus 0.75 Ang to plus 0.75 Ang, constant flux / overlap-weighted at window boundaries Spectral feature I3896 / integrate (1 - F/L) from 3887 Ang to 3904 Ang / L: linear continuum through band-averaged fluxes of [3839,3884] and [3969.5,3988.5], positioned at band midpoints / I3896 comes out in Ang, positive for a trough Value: 4.46 Ang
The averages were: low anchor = 6.42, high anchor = 4.93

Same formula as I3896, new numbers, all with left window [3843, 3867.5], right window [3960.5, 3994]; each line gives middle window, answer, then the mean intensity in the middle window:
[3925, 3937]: -3.0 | 7.18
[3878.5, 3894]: 6.7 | 3.68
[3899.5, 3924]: -4.8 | 7.22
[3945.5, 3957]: -3.3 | 6.97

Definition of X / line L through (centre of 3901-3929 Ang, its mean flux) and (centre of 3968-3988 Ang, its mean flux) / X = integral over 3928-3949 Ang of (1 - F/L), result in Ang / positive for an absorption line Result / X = -3.1 Ang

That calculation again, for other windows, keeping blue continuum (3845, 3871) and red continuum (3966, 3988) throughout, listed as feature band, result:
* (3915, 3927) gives -4.0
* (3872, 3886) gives 2.4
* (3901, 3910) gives -1.2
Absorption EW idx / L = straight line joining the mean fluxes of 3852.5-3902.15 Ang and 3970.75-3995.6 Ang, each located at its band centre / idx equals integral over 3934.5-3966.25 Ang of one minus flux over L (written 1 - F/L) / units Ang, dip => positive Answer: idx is -4.41 Ang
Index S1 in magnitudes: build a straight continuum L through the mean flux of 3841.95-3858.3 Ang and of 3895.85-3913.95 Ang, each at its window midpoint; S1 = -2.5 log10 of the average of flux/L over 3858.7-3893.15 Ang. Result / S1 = 0.20 mag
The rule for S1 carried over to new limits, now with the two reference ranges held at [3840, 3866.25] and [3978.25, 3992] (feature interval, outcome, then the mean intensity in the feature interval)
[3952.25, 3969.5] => 0.27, 5.03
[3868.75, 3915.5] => 0.17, 5.61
